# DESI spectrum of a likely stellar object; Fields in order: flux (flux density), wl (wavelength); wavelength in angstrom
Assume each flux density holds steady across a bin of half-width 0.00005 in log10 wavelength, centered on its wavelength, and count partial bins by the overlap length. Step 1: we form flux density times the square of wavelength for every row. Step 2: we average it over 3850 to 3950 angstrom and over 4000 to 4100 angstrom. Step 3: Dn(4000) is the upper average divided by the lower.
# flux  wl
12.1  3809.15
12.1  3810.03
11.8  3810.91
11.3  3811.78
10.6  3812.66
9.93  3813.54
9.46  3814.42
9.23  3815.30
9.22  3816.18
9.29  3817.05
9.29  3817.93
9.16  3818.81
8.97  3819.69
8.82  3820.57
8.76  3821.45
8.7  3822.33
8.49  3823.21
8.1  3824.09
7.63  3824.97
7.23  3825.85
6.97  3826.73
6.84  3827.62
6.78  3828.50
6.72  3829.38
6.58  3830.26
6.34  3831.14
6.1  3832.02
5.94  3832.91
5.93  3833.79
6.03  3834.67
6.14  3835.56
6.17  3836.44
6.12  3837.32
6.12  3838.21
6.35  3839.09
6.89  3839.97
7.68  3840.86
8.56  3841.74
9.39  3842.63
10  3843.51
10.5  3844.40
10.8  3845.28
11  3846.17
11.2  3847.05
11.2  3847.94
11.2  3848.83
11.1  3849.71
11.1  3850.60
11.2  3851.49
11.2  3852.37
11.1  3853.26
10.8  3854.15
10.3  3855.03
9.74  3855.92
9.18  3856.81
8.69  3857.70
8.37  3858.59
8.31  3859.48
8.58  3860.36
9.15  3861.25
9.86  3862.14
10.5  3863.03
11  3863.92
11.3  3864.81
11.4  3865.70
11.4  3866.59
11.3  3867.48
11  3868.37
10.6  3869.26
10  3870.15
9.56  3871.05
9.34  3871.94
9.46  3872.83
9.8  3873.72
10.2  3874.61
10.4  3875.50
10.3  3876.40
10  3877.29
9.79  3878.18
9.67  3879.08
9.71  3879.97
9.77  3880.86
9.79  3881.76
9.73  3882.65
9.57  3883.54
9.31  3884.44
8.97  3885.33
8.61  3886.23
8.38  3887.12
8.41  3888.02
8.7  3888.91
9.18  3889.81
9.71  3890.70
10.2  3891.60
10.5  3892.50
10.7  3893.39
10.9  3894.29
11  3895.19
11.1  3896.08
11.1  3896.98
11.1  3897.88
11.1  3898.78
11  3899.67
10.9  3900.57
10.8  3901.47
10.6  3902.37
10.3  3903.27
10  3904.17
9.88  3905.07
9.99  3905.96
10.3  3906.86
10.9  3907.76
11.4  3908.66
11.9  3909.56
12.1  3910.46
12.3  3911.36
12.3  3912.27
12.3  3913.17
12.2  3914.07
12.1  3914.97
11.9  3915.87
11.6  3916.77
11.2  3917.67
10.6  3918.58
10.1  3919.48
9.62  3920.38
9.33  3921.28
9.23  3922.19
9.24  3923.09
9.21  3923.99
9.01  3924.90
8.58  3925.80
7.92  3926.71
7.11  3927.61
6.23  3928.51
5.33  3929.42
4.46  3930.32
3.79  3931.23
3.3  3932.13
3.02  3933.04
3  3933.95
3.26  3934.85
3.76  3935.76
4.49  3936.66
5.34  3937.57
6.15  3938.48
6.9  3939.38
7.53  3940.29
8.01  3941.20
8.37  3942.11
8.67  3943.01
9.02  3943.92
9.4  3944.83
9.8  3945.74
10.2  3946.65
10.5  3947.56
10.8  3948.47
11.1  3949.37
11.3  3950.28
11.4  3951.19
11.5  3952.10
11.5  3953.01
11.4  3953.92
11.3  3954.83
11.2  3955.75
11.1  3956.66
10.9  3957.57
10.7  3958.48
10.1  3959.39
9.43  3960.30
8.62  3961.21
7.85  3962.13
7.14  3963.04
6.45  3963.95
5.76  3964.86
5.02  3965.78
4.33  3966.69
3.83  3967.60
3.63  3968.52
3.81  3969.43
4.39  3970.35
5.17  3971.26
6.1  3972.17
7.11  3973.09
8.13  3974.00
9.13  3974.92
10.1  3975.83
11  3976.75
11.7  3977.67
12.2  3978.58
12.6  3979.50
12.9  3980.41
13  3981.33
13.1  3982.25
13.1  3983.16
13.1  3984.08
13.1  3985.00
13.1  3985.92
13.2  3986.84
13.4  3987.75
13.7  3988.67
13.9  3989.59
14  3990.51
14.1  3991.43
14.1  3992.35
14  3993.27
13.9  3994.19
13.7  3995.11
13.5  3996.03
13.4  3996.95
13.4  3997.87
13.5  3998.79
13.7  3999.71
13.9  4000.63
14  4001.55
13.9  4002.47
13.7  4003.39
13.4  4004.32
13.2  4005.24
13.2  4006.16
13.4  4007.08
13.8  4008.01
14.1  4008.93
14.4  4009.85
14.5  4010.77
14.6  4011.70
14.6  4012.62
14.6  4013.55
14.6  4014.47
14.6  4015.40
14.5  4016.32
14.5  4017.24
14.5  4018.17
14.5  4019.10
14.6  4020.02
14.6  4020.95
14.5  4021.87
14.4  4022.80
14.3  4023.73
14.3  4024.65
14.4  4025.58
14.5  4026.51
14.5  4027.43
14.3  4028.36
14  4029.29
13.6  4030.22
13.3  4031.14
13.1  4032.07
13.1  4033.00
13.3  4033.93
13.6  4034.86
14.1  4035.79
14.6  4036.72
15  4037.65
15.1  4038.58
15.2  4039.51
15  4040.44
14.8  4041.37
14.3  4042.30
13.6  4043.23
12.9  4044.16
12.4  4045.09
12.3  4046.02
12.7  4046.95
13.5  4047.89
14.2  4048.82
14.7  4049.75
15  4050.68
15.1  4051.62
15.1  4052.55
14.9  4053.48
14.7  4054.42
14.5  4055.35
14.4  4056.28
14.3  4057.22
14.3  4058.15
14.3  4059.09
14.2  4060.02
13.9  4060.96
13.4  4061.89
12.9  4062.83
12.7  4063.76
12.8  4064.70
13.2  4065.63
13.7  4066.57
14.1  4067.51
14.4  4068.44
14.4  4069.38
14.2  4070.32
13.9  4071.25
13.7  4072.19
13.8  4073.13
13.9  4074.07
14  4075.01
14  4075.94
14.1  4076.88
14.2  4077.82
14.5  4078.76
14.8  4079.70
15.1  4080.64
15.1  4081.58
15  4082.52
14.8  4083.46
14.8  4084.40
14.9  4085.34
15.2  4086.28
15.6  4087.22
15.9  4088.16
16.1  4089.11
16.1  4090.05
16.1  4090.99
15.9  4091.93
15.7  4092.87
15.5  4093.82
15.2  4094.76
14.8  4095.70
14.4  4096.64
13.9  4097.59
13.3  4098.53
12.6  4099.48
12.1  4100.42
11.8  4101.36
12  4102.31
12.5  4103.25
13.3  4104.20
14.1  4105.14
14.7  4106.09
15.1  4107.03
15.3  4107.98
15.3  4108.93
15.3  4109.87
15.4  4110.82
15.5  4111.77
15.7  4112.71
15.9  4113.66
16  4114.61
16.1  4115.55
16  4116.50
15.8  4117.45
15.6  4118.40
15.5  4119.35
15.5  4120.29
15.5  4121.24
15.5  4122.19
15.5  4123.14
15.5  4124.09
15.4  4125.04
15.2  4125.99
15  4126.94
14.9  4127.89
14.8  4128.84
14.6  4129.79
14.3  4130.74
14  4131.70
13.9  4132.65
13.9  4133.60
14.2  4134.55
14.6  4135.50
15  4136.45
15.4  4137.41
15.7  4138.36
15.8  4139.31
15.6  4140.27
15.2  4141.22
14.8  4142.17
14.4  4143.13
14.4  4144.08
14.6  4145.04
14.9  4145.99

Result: 1.63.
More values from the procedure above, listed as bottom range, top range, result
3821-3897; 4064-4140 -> 1.80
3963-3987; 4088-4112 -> 1.72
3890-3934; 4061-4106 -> 1.60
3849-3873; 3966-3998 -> 1.13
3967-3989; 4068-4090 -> 1.54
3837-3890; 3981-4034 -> 1.54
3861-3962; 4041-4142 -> 1.67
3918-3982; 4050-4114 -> 1.87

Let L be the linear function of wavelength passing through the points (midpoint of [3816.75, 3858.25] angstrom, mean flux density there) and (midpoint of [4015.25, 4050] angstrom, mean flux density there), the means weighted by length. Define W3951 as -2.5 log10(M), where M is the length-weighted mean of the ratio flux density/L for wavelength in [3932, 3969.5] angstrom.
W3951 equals 0.425 mag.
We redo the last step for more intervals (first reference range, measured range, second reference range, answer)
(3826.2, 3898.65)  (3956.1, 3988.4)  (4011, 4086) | 0.298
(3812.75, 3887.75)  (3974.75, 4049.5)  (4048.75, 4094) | -0.051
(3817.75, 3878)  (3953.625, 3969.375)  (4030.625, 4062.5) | 0.428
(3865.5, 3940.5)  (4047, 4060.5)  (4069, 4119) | -0.068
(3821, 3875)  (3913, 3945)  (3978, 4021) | 0.424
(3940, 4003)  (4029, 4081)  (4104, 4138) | -0.074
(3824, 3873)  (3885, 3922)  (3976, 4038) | 0.003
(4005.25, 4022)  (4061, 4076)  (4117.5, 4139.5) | 0.073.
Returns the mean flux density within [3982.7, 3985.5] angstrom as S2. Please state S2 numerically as 13.1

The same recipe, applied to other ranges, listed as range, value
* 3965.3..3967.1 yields 4.68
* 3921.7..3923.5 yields 9.22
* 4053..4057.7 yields 14.6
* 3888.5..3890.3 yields 8.97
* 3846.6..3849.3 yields 11.2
